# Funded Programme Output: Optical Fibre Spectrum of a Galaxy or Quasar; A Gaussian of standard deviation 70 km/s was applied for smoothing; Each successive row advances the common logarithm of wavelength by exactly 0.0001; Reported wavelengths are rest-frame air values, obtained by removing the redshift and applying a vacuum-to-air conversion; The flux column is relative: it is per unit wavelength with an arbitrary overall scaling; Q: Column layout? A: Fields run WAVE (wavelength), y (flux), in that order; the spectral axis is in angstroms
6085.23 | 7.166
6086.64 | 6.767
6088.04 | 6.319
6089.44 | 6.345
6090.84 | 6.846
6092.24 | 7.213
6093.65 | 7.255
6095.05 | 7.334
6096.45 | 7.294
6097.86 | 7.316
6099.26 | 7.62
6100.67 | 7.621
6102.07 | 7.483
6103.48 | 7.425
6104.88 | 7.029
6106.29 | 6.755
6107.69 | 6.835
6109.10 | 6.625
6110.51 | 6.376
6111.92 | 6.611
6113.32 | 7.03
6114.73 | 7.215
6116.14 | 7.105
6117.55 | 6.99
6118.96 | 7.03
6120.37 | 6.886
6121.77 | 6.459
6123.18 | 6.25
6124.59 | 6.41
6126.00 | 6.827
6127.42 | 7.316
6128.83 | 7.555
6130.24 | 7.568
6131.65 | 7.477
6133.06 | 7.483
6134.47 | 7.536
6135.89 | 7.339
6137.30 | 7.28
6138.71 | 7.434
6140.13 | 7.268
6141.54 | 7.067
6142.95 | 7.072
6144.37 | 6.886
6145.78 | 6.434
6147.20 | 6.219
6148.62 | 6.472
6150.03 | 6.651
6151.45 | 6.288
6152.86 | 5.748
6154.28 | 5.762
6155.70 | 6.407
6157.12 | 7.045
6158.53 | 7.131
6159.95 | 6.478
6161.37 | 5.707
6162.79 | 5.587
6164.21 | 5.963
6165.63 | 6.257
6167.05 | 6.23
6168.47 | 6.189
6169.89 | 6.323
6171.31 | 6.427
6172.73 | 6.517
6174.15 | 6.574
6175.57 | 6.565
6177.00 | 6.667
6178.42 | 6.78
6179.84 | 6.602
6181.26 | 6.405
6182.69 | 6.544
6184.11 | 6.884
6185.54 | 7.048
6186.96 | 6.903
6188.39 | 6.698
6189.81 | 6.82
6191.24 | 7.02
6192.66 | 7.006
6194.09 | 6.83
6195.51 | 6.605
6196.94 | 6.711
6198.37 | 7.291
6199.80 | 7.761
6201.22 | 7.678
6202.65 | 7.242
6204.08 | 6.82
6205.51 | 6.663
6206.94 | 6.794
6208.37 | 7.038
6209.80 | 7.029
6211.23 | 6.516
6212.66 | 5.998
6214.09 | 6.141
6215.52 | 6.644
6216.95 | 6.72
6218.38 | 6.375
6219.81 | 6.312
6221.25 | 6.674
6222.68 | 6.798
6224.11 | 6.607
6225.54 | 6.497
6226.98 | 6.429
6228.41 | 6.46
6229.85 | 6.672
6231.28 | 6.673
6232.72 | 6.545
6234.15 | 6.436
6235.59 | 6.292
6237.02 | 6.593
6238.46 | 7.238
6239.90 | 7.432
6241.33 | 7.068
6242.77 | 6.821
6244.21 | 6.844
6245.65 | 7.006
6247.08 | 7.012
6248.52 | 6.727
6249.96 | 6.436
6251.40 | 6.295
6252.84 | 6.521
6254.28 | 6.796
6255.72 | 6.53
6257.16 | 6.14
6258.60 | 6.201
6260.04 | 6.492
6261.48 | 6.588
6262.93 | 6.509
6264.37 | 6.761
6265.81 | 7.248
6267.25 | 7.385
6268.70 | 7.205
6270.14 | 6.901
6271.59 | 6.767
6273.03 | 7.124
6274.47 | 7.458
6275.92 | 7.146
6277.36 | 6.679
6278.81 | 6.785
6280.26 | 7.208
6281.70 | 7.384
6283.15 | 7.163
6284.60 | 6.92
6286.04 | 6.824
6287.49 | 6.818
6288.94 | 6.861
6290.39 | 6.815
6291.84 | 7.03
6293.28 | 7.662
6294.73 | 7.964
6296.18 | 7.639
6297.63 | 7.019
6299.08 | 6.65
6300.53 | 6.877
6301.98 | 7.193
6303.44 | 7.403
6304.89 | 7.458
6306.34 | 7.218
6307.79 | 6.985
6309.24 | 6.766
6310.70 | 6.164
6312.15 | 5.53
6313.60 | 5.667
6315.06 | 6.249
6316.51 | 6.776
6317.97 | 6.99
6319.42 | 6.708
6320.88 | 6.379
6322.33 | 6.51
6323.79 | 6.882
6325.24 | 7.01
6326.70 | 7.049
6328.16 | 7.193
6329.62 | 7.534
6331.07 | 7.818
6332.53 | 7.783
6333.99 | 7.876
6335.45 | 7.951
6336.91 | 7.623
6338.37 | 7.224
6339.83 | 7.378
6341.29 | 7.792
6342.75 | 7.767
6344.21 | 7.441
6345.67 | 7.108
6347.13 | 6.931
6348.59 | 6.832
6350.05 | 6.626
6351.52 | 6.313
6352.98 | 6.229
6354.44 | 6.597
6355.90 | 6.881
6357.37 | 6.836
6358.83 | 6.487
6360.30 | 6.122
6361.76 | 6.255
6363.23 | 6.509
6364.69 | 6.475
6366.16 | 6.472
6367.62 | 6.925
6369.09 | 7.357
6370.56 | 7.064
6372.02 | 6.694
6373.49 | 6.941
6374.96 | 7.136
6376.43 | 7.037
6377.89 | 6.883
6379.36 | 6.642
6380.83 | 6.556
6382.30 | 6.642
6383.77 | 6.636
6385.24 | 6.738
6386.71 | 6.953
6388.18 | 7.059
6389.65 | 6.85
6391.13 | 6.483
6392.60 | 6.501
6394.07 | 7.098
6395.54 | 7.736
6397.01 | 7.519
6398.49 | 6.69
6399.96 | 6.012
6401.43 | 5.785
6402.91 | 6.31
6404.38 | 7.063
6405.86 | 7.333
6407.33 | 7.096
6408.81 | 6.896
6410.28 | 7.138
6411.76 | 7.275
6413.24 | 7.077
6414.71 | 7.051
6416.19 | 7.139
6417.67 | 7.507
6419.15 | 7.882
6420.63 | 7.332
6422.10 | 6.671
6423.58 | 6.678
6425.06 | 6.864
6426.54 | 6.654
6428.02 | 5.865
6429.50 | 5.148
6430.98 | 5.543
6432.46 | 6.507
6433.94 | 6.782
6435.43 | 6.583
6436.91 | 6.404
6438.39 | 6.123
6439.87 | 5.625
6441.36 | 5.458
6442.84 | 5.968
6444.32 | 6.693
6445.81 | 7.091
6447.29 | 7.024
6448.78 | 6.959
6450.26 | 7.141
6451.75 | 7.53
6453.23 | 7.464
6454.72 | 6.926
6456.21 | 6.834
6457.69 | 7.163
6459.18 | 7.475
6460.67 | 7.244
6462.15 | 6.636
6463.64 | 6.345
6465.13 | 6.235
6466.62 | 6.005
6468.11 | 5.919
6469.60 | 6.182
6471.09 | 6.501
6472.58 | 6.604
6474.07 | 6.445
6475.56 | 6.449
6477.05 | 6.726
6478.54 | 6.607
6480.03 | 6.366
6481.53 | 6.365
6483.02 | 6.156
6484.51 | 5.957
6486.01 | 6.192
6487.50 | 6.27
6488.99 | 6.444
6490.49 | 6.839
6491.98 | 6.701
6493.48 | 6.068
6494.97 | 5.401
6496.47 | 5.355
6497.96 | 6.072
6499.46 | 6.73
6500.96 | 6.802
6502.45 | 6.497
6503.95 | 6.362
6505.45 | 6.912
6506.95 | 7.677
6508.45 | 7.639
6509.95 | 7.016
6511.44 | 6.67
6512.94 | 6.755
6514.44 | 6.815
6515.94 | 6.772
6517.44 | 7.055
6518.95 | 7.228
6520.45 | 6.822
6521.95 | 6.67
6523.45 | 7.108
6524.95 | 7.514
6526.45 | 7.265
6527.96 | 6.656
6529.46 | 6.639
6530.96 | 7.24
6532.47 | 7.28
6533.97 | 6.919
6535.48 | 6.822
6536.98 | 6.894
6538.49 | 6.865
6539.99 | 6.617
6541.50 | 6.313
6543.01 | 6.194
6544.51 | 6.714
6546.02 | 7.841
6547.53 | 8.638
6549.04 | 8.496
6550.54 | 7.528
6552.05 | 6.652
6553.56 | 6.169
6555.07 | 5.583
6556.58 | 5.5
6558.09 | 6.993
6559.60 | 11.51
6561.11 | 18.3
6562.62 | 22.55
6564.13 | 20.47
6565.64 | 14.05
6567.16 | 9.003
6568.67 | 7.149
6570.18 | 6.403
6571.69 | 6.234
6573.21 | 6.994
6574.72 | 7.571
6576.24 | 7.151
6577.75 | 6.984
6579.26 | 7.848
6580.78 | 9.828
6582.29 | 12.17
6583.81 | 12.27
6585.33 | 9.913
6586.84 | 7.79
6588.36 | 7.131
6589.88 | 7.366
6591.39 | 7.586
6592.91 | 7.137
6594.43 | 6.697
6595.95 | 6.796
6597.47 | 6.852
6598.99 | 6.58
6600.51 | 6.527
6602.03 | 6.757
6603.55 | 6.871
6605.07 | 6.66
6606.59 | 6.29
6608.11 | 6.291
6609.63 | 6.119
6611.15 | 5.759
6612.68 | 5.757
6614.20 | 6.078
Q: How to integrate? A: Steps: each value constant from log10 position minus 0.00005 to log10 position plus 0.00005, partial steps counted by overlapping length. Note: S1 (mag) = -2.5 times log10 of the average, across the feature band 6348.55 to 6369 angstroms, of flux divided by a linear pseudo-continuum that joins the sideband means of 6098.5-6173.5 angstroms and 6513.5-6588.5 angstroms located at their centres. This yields 0.17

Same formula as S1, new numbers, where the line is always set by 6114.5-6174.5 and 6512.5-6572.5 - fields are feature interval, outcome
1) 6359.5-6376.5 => 0.13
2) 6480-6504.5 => 0.27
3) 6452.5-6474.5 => 0.19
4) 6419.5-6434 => 0.21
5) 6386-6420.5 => 0.11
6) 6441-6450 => 0.19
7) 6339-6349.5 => 0.03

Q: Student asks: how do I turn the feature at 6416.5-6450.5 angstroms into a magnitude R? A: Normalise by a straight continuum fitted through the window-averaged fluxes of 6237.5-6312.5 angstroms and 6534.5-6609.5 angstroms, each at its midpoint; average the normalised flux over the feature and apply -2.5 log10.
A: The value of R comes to 0.17 mag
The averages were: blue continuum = 6.92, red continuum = 8.33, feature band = 6.54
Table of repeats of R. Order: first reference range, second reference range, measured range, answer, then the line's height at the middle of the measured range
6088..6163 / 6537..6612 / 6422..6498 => 0.23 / 7.94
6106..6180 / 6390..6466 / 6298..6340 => -0.04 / 6.74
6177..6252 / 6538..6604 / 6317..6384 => 0.07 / 7.45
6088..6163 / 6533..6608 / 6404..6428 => 0.11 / 7.84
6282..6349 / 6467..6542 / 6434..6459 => 0.01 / 6.78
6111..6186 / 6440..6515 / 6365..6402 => -0.03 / 6.62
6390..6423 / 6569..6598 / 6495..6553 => 0.10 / 7.61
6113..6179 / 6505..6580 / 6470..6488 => 0.22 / 7.85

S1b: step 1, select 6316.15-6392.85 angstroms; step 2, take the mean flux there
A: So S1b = 6.94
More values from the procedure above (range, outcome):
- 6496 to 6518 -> 6.76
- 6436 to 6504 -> 6.49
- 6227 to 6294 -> 6.83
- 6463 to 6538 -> 6.62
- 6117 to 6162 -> 6.83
